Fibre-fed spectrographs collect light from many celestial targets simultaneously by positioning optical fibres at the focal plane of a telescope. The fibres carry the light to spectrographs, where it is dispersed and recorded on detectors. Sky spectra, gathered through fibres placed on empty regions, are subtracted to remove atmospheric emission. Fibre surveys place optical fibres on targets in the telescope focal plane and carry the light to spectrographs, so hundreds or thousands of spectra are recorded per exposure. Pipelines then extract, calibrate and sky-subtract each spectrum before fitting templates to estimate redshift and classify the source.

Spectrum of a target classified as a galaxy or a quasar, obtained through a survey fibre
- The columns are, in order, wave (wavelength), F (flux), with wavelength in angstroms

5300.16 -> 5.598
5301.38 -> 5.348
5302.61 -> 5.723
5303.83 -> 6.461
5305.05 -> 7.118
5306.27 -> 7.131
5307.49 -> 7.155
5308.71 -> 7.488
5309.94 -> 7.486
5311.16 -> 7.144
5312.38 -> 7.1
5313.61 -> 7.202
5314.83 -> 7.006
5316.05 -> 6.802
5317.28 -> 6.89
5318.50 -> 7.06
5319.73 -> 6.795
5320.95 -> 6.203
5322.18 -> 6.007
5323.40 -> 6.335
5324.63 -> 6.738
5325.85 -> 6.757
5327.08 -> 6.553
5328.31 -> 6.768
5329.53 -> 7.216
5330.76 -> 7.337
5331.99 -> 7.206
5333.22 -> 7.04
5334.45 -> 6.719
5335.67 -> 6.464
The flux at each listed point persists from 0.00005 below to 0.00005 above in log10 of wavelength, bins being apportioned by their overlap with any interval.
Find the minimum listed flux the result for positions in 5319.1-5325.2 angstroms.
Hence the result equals 6.007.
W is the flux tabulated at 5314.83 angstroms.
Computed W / 7.006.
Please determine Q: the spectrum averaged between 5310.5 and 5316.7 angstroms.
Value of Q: 7.05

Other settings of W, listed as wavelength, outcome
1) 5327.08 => 6.553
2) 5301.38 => 5.348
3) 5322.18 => 6.007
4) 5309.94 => 7.486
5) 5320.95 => 6.203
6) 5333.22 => 7.04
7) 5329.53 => 7.216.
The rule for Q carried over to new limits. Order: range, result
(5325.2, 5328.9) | 6.69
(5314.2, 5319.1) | 6.95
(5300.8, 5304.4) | 5.83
